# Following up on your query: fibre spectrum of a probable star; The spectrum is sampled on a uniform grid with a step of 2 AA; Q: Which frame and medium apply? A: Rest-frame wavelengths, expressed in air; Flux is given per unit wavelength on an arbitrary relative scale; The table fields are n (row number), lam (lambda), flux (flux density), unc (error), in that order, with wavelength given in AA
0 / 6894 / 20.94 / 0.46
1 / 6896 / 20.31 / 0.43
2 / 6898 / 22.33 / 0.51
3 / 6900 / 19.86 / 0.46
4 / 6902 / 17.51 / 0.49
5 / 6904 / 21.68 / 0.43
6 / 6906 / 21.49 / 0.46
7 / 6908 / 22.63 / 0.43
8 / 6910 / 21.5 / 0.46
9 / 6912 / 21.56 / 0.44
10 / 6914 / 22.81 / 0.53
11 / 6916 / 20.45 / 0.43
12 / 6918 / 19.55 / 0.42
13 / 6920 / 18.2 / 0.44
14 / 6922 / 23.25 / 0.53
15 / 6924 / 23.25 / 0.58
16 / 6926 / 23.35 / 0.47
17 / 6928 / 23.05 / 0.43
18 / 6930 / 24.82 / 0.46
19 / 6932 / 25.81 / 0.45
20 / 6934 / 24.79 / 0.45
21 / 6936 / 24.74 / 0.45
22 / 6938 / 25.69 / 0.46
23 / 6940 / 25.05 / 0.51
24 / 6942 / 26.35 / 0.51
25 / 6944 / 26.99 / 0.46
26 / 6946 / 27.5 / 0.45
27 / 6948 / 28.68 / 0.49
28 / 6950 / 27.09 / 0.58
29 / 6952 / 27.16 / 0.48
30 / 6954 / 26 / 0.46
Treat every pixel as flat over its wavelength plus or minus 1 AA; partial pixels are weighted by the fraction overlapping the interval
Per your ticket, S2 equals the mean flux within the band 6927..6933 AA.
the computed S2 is 24.6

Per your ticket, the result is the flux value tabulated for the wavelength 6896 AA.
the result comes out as 20.31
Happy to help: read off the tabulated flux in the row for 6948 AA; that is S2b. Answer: 28.68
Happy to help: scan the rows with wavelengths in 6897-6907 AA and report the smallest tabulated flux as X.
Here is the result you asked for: 17.51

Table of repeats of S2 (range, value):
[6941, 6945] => 26.7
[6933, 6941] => 25.1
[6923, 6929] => 23.2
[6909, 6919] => 21.2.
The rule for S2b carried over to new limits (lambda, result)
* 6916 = 20.45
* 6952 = 27.16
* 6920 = 18.2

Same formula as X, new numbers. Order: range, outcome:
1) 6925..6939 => 23.05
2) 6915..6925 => 18.2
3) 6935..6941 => 24.74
